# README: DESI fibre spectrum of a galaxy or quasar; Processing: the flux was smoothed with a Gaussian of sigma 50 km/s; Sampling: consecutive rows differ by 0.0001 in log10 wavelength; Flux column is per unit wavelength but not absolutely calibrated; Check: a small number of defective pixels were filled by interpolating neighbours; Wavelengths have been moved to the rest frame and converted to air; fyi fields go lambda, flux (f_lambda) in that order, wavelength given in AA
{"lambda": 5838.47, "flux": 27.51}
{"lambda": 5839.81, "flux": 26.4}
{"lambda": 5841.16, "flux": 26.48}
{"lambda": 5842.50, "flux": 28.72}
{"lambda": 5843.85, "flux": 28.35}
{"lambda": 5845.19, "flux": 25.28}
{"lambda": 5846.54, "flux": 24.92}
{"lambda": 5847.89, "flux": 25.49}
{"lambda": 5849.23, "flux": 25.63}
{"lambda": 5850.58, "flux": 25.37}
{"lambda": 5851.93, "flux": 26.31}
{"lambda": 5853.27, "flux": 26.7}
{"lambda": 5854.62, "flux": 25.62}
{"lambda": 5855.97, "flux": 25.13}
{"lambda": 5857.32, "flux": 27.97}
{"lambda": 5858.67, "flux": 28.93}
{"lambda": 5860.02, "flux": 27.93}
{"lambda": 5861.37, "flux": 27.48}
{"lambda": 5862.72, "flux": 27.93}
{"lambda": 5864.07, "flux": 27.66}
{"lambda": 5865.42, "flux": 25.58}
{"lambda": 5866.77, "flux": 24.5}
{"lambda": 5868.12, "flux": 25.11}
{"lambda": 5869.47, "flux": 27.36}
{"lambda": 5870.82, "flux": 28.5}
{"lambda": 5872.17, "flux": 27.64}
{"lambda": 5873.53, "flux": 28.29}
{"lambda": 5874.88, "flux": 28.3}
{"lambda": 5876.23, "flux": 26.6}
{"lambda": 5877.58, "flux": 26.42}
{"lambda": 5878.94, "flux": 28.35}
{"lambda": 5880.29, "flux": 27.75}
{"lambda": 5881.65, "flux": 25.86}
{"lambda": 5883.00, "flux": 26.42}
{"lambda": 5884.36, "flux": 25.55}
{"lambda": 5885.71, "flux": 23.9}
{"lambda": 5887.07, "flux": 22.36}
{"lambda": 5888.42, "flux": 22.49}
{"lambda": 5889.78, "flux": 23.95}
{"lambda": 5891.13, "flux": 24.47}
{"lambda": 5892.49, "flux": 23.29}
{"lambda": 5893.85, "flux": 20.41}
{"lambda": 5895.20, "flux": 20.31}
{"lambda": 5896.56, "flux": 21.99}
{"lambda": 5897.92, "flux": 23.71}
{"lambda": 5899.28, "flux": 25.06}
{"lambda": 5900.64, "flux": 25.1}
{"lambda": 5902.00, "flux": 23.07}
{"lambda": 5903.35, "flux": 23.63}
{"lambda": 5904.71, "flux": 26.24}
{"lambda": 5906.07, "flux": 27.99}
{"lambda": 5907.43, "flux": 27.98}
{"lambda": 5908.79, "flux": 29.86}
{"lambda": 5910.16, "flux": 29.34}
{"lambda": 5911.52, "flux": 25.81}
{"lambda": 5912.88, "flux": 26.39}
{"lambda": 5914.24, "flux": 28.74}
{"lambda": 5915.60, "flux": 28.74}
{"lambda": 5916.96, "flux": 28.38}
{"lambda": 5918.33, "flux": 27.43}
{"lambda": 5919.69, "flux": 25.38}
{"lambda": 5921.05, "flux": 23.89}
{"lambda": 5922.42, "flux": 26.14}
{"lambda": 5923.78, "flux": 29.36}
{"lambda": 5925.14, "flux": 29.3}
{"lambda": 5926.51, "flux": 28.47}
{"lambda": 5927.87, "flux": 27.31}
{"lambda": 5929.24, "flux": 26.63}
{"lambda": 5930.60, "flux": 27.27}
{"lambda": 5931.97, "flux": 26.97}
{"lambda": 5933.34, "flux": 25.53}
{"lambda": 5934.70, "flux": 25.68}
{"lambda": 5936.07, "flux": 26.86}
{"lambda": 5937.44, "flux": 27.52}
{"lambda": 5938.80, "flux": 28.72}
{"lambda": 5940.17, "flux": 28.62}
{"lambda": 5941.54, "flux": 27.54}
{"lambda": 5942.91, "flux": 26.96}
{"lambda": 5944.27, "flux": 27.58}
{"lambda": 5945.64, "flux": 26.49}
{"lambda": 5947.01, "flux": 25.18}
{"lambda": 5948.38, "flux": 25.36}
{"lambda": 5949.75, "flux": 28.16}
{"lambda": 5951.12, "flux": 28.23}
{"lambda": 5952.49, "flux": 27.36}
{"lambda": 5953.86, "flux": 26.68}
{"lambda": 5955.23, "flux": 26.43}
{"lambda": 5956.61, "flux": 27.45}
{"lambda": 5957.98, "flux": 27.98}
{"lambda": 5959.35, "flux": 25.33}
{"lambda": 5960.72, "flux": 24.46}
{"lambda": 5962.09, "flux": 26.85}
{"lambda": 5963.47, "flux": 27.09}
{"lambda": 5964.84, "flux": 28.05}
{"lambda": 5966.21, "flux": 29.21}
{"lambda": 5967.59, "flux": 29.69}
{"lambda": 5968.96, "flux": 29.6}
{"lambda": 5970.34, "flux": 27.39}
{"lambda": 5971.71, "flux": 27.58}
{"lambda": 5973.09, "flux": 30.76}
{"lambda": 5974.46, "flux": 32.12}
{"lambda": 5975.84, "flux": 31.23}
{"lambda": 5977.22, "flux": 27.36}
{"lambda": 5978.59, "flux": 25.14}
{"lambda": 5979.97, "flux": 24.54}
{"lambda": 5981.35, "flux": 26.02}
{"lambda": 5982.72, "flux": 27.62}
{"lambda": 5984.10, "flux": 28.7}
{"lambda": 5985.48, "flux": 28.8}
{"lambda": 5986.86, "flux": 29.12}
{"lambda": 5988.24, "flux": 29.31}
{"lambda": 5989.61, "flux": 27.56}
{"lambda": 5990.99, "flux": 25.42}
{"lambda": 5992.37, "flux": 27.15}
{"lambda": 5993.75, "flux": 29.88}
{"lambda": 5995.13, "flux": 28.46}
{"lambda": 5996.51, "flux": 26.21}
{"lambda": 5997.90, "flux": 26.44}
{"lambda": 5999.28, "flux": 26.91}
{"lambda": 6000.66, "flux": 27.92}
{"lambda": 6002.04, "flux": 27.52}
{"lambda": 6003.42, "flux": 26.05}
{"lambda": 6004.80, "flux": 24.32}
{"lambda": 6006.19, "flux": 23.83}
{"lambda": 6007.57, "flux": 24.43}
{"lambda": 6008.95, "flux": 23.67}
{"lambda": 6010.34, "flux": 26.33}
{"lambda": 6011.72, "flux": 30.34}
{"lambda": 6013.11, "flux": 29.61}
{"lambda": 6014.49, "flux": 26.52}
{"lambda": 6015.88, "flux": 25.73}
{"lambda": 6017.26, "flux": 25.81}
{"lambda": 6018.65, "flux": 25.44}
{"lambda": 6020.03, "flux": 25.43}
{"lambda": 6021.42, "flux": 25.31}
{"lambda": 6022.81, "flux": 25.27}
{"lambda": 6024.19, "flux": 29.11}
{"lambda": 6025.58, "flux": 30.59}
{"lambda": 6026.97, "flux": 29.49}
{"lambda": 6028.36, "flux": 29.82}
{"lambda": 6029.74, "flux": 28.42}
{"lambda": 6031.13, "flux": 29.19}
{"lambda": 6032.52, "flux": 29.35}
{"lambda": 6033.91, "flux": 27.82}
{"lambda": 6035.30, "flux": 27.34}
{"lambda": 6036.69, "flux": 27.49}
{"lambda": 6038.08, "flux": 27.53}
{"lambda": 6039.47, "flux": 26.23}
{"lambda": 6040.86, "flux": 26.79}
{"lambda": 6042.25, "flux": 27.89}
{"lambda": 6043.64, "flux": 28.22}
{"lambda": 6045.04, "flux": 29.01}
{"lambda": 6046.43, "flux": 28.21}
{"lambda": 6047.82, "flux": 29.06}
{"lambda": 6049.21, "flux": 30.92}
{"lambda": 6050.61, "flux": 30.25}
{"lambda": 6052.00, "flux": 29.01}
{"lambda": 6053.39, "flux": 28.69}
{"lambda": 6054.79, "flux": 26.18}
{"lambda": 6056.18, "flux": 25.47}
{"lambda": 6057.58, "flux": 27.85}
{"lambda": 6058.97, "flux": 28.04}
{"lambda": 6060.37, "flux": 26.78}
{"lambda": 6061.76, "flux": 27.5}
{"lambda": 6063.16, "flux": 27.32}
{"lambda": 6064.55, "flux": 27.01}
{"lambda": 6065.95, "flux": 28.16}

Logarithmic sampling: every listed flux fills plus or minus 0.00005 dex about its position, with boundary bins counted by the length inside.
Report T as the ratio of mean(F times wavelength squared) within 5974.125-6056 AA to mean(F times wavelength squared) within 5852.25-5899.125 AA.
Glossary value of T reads 1.12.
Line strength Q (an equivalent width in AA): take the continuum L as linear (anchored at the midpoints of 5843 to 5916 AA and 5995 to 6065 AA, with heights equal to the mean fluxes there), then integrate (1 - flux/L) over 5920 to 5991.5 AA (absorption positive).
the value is -2.0 AA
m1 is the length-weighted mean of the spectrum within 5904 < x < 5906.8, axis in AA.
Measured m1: 27.1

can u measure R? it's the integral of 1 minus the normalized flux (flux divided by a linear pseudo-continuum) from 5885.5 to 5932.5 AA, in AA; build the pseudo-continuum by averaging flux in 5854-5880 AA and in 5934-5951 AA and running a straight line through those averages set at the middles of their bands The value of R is 2.3 AA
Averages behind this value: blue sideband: 27.1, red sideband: 27.1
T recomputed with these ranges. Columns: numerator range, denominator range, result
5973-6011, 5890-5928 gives 1.08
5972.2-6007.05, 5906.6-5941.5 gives 1.02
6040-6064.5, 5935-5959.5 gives 1.07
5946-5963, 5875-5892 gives 1.07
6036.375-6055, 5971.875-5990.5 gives 1.02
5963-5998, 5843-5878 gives 1.09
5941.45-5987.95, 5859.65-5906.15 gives 1.12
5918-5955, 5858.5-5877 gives 1.02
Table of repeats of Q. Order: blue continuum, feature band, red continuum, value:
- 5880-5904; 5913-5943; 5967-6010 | -2.6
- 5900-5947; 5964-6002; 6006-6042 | -1.2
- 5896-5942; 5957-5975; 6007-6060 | -0.6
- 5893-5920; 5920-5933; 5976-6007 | -0.5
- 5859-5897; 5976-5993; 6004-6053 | -0.2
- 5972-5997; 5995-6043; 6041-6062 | 1.8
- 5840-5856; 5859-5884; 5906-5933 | -0.4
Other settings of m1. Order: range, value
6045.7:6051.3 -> 29.6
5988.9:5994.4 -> 27.5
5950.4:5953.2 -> 27.8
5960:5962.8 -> 25.6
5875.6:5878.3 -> 26.5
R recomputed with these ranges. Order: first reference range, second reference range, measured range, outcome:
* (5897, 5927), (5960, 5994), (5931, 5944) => 0.0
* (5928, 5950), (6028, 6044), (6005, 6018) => 0.7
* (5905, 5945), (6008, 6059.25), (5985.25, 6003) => 0.0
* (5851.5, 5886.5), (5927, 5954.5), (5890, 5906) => 2.0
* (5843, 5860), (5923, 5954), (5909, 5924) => -0.1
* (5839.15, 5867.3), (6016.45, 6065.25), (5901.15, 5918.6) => -0.1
